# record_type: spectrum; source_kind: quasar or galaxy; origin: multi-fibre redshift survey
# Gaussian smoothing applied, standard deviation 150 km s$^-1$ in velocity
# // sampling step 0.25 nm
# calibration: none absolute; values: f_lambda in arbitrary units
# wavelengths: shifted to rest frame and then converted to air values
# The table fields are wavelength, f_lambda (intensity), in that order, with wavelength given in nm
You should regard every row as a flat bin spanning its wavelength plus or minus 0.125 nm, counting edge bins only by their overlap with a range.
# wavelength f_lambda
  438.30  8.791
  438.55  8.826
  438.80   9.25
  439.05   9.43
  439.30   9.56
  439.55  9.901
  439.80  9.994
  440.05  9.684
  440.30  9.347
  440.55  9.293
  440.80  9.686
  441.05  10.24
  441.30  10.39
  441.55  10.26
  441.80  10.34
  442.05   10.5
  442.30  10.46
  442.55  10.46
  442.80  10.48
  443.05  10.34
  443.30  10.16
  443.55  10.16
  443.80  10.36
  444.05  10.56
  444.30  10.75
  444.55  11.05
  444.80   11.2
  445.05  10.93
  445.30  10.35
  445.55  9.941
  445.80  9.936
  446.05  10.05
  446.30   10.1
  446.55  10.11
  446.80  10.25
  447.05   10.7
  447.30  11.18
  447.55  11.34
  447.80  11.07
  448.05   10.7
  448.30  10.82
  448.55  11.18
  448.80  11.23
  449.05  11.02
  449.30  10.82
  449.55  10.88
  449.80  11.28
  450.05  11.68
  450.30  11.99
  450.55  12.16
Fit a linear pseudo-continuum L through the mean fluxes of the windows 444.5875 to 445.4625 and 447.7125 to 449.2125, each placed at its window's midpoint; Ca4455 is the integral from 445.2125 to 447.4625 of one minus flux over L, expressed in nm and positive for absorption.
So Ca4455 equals 0.119 nm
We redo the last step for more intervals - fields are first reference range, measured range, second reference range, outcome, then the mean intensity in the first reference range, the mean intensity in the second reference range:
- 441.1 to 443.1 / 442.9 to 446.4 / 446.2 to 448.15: 0.04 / 10.4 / 10.7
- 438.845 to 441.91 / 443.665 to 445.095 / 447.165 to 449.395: -0.05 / 9.83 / 11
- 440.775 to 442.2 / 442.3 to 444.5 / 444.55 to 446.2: -0.02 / 10.3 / 10.4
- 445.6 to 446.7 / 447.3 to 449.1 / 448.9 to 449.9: -0.07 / 10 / 11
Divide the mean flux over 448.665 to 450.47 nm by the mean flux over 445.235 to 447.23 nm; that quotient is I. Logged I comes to 1.11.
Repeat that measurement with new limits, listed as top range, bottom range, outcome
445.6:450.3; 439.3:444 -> 1.07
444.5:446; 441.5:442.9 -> 1.01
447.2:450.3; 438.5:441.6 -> 1.15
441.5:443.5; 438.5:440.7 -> 1.09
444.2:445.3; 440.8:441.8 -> 1.07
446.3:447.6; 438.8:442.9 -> 1.06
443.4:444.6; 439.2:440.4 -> 1.09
